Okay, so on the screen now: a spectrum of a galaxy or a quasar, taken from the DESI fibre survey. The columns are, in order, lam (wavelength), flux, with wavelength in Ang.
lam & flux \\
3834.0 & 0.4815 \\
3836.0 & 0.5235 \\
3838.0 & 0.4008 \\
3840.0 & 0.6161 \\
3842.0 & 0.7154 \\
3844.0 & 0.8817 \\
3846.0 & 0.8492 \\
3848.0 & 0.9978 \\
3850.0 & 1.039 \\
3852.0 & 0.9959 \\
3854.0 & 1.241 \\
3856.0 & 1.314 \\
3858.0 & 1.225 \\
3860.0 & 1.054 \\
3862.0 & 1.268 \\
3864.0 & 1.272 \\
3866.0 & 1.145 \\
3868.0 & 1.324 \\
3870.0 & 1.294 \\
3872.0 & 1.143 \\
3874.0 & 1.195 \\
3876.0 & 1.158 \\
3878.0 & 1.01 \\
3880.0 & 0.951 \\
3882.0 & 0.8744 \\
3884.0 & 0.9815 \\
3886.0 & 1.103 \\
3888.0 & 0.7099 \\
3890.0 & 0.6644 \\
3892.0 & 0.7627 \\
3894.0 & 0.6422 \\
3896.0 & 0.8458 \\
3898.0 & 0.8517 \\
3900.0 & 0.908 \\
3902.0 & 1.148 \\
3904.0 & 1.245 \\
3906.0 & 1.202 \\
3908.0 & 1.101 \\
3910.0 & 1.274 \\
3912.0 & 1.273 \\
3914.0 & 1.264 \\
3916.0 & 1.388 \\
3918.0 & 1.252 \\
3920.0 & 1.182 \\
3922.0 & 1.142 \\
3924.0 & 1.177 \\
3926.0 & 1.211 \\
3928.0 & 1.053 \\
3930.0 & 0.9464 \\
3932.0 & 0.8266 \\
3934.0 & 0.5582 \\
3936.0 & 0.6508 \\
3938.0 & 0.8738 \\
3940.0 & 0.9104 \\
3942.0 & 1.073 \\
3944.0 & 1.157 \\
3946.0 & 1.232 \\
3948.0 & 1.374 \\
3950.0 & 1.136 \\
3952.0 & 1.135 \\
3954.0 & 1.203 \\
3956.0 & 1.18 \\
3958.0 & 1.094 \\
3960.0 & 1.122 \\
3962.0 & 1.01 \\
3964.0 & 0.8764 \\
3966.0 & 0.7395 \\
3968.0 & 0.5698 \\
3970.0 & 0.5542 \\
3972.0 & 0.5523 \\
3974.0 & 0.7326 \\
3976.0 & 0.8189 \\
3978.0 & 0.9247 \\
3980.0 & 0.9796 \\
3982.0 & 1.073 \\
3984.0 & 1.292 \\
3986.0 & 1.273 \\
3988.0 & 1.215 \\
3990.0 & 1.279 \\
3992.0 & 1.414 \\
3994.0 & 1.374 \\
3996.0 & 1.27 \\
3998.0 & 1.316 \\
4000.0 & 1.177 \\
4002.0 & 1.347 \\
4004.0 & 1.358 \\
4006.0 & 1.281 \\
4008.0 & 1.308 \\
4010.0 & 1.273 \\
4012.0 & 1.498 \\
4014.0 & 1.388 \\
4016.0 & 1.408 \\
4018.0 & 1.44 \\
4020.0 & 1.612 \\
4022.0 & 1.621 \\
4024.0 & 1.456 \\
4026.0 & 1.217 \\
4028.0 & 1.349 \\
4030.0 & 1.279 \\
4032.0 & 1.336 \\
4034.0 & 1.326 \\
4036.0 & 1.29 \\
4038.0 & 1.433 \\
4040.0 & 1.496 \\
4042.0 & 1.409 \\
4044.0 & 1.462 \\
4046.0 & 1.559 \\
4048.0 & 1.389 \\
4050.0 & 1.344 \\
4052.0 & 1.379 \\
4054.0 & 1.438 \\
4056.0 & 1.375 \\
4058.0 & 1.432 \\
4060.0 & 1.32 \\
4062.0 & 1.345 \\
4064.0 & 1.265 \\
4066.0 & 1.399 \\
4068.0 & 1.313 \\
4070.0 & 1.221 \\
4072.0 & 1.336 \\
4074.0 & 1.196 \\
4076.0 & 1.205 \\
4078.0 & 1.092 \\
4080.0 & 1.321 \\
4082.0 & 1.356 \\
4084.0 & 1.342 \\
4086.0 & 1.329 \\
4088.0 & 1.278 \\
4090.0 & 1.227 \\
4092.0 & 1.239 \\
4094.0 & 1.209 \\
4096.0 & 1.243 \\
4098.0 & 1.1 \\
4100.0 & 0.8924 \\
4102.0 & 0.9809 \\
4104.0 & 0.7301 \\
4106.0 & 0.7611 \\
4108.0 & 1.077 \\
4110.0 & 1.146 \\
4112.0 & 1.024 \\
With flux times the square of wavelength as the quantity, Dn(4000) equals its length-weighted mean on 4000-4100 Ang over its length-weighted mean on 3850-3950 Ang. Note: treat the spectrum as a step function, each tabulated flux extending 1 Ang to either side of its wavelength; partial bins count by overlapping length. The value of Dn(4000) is 1.35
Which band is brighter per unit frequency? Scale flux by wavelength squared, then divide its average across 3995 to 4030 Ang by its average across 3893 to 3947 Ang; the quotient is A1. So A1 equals 1.36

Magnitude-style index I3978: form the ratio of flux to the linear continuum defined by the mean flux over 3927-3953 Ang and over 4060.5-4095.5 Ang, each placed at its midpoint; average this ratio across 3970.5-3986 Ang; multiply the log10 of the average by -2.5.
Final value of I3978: 0.166 mag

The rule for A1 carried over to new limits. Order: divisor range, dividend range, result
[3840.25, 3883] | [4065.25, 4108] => 1.21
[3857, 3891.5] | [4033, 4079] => 1.37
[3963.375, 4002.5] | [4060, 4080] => 1.28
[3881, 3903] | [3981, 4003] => 1.56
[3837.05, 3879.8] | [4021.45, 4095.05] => 1.40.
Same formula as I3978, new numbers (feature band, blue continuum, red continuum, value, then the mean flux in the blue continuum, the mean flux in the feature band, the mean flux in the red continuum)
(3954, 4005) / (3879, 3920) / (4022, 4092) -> 0.12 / 1.03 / 1.06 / 1.34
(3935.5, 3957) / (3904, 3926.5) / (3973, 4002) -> 0.10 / 1.23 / 1.09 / 1.16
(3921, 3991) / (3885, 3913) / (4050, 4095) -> 0.09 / 0.981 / 0.998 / 1.3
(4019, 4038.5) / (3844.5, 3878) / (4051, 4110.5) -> -0.16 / 1.15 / 1.39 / 1.22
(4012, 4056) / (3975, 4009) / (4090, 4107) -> -0.23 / 1.22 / 1.41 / 1.03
